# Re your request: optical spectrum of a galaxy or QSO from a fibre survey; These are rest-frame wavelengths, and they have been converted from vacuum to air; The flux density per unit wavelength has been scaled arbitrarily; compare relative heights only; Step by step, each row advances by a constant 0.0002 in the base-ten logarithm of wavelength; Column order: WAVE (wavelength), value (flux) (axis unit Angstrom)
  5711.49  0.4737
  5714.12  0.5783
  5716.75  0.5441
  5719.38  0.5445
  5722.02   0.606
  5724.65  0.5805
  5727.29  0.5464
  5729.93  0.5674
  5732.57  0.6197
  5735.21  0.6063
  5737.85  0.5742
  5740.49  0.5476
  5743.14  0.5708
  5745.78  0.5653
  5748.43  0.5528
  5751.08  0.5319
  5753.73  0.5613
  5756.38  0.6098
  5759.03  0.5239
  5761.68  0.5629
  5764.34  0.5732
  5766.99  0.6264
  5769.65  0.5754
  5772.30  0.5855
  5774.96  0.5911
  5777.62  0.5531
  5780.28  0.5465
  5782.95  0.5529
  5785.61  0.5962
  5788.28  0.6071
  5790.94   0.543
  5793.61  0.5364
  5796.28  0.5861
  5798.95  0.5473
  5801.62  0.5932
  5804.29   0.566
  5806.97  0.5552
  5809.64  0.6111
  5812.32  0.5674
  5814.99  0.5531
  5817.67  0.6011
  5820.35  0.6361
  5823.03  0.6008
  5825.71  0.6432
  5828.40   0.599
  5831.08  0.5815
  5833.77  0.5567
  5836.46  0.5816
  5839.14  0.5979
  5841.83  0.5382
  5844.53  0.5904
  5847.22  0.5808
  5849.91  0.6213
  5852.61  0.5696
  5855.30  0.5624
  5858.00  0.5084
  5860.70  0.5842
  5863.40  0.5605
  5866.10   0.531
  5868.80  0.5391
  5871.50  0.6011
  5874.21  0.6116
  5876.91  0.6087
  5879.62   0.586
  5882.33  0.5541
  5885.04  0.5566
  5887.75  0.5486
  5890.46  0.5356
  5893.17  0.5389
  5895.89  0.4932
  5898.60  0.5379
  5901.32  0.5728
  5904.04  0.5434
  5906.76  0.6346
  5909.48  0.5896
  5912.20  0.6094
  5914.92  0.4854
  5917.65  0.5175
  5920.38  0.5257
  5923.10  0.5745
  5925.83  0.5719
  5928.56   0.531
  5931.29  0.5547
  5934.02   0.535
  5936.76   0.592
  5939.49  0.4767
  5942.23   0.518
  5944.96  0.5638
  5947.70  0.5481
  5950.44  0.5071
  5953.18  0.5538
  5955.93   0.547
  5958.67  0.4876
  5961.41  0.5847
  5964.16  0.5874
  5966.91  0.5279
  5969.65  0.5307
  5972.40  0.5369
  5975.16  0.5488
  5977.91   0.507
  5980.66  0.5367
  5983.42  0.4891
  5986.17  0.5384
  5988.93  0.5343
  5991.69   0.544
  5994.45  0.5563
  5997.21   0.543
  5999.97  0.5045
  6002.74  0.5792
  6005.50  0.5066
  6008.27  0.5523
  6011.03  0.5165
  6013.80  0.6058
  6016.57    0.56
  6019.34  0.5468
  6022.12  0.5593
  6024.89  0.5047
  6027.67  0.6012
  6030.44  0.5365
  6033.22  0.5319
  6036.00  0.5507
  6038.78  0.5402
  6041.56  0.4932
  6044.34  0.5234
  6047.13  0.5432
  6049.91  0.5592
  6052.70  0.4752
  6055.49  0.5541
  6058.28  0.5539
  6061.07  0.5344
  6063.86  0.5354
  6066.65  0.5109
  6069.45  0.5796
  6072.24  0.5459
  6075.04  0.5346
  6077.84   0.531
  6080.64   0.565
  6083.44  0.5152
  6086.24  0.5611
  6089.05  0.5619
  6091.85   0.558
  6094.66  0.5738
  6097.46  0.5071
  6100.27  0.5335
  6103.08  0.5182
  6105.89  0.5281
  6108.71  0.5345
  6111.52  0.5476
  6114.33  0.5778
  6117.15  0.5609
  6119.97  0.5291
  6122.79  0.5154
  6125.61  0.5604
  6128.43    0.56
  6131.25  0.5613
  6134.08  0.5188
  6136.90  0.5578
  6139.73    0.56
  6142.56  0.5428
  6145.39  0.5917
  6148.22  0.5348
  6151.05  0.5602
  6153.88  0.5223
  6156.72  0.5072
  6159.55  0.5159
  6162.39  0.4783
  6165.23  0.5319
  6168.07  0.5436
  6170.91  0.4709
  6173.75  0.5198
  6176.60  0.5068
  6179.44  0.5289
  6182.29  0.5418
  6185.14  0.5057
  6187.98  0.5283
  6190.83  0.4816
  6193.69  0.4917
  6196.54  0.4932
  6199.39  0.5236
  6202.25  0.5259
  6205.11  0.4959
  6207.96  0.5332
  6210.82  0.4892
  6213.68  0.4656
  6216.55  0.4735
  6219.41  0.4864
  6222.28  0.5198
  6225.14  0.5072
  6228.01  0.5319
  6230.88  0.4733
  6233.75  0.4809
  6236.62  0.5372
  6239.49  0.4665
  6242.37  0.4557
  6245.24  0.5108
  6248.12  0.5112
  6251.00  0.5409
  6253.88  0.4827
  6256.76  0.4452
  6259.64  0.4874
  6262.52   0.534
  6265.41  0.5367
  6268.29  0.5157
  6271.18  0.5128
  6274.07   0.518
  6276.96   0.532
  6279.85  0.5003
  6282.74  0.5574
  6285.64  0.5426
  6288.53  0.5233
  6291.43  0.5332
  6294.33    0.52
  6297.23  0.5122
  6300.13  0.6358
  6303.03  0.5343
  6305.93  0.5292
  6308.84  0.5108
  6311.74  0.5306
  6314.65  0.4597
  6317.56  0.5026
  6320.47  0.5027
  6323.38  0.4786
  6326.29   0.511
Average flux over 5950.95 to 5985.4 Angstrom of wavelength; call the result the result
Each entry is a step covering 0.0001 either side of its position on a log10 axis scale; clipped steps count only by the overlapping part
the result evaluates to 0.536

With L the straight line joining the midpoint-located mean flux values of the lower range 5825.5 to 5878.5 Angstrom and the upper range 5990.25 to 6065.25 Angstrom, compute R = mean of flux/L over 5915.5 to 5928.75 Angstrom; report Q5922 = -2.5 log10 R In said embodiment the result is 0.04 mag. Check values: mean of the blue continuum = 0.577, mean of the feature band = 0.542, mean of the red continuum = 0.541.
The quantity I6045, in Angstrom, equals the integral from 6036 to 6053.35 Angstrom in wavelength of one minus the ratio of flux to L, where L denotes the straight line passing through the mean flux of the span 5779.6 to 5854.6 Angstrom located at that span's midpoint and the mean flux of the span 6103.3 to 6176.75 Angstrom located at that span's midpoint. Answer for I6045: 0.7 Angstrom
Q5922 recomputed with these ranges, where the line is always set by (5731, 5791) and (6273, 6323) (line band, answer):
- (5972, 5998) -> 0.04 mag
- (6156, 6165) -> 0.07 mag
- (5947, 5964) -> 0.03 mag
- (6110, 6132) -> -0.02 mag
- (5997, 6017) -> 0.01 mag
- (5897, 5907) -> 0.00 mag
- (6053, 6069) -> 0.02 mag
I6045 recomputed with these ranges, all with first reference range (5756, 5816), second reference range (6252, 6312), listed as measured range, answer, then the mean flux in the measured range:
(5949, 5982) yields 0.98 Angstrom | 0.538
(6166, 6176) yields 0.41 Angstrom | 0.512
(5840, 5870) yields 0.11 Angstrom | 0.563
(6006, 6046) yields 0.36 Angstrom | 0.544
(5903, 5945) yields 0.56 Angstrom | 0.551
